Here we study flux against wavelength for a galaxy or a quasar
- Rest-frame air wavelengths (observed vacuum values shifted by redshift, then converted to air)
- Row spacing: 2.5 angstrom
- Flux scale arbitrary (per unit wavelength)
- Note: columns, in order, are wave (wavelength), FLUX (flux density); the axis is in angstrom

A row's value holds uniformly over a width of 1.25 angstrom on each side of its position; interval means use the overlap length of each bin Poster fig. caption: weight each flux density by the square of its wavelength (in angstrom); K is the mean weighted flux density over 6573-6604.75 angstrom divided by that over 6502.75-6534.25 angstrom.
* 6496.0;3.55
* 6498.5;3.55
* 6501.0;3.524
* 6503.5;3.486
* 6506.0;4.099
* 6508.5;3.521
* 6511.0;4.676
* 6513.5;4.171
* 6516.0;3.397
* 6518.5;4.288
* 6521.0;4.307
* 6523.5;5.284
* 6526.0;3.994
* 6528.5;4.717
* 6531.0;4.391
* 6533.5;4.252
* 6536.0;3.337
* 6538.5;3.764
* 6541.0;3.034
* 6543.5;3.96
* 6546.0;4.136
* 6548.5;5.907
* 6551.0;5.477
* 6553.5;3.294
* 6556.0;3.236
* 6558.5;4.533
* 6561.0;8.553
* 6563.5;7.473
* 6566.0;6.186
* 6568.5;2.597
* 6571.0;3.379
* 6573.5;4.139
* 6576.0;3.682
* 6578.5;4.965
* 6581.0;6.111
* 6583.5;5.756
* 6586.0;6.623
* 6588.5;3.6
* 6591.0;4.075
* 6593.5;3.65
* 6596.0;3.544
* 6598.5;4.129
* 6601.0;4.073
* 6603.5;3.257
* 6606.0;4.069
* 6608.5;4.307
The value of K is 1.1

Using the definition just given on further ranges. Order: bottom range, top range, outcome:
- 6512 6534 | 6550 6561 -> 1.08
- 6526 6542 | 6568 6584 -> 1.13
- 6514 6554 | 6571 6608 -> 1.05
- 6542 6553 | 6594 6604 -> 0.81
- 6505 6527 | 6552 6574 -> 1.17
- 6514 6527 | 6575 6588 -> 1.28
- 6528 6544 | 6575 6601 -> 1.20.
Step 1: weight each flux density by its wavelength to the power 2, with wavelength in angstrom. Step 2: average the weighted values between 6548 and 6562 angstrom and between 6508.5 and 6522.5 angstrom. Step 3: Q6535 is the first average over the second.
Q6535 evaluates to 1.2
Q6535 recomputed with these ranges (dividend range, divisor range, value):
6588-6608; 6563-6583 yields 0.81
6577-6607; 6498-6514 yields 1.19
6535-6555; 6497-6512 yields 1.10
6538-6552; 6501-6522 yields 1.12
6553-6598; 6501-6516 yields 1.24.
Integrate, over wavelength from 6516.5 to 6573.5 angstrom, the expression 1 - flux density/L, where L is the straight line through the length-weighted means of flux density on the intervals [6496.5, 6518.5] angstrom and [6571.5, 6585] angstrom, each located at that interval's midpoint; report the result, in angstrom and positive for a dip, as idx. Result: -1.9 angstrom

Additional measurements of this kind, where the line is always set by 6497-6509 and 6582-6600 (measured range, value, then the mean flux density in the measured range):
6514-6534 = -2.5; 4.33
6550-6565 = -4.5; 5.44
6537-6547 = 0.8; 3.7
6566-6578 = 1.3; 3.83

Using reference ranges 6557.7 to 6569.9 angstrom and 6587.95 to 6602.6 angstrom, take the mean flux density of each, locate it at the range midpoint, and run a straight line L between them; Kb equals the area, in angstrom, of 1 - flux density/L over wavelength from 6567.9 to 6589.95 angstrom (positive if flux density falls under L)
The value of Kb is 1.0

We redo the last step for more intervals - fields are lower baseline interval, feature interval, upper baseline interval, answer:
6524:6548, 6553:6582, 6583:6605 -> -4.98 angstrom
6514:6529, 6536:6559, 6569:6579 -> -0.06 angstrom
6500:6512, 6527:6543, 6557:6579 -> 1.73 angstrom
